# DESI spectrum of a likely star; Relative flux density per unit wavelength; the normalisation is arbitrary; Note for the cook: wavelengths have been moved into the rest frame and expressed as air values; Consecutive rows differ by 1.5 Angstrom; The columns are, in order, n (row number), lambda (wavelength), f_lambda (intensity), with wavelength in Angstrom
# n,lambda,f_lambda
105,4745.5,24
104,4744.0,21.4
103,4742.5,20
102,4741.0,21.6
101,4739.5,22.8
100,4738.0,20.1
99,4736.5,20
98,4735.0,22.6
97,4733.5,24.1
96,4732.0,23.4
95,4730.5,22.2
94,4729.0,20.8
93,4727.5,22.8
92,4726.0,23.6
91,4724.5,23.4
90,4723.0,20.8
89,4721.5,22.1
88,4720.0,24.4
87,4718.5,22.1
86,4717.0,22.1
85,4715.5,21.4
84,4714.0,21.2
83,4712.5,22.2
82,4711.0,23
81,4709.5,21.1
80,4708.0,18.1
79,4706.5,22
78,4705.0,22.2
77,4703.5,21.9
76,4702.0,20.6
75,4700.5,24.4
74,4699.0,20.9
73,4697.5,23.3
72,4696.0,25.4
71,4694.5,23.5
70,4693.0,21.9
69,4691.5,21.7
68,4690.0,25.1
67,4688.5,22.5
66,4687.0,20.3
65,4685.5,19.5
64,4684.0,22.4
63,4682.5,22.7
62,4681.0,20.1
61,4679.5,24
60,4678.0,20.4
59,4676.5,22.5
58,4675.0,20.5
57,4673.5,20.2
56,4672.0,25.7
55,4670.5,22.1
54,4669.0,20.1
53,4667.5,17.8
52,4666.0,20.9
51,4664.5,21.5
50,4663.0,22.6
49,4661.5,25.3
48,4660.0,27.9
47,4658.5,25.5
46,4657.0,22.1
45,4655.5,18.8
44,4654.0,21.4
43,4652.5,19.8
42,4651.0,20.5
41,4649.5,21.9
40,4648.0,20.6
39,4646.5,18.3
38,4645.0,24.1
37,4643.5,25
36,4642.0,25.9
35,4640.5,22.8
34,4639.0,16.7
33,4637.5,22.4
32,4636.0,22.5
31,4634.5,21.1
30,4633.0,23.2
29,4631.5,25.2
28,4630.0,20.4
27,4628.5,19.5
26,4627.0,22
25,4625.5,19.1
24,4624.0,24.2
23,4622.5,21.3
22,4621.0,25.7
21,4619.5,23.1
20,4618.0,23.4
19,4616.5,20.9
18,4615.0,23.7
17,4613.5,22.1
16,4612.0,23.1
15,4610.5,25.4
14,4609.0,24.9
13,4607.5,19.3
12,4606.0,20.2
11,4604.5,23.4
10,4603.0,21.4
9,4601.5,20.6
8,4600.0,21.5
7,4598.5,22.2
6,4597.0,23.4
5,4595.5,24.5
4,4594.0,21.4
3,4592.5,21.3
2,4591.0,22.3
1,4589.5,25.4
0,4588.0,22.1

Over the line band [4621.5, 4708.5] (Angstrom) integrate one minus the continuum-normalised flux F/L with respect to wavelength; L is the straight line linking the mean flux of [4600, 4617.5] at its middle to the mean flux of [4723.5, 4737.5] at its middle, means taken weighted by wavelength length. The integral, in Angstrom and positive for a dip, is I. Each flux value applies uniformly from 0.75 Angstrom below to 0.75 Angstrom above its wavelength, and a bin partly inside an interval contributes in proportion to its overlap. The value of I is 1.4 Angstrom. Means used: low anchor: 22.3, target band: 22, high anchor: 22.5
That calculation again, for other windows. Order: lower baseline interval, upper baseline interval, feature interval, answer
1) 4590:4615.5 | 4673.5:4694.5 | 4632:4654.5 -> 0.3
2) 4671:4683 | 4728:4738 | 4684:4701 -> -0.4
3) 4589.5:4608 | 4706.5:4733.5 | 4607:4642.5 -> -0.7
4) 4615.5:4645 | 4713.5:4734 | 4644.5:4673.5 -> 0.7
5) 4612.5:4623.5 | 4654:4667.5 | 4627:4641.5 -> 0.8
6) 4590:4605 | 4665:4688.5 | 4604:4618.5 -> -0.4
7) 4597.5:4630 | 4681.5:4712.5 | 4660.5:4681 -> 0.3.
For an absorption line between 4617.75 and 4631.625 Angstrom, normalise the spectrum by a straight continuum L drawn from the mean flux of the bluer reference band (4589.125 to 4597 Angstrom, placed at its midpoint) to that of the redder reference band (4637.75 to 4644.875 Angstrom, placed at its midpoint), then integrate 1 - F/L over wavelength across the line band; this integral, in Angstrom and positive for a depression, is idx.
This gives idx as 0.34 Angstrom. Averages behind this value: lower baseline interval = 22.9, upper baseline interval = 22.7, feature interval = 22.2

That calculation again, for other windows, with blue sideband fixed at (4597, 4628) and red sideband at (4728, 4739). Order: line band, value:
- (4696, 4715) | 0.13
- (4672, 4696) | 0.06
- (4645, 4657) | 0.91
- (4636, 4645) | -0.17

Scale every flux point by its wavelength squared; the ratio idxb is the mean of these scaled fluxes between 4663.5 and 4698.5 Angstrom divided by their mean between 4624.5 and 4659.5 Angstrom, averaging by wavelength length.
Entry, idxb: 1.02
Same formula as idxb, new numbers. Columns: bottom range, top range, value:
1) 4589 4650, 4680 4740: 1.03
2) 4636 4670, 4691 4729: 1.04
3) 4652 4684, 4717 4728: 1.05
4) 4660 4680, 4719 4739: 1.04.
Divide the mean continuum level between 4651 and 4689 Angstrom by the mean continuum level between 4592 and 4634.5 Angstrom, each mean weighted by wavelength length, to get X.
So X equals 0.98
